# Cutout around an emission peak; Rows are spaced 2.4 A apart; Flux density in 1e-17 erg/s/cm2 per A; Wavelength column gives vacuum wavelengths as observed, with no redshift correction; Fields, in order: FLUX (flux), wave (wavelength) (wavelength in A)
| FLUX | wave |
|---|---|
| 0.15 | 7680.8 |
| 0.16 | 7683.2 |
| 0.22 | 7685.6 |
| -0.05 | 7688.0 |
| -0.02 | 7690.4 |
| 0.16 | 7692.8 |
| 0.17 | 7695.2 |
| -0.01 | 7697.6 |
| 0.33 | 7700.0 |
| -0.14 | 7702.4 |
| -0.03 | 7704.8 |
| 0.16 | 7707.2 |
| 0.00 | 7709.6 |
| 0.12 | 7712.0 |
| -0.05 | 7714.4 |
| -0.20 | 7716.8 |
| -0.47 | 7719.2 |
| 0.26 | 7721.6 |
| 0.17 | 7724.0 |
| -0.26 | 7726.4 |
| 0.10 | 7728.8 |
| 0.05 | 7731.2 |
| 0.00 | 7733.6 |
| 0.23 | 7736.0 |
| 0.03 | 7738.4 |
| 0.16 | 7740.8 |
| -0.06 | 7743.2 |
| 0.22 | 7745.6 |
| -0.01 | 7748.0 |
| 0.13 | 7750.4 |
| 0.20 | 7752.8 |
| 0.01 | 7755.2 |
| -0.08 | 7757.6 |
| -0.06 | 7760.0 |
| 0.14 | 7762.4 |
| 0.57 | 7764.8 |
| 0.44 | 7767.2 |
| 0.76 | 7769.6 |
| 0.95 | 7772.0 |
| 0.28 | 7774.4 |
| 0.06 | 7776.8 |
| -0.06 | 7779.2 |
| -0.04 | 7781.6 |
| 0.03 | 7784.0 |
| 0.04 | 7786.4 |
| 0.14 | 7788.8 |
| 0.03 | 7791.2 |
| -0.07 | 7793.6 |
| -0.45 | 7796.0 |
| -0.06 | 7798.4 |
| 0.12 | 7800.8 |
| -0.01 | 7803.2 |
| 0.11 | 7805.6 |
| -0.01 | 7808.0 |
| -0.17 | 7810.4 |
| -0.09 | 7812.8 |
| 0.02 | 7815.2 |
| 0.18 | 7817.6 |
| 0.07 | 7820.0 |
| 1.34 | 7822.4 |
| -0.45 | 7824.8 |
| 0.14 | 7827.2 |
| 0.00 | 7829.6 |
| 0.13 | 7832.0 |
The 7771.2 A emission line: [O II]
